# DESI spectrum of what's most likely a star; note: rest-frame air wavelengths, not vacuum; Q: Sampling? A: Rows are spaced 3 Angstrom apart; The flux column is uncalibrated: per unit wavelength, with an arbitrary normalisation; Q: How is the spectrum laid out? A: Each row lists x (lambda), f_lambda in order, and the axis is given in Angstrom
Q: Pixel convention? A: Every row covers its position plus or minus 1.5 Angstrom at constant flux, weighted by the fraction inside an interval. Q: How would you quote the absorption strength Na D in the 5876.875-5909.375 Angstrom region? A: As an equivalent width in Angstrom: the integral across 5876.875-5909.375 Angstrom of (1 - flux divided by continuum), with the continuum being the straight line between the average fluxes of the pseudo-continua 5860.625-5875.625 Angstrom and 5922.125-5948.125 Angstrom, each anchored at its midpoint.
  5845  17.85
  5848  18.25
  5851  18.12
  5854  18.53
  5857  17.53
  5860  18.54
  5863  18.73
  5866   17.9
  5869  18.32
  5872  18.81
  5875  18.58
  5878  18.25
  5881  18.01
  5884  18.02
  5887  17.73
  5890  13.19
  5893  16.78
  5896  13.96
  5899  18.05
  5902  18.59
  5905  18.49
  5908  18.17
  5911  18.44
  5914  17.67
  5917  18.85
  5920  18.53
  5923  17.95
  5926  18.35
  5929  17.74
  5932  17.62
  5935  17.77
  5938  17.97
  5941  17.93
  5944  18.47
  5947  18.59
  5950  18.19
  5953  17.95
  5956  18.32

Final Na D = 2.0 Angstrom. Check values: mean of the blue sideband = 18.5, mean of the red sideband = 18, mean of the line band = 17.2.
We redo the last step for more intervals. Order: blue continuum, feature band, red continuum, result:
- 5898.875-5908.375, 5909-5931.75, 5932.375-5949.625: 0.1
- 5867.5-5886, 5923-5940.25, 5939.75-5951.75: 0.4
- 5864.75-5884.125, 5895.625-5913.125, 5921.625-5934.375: 0.2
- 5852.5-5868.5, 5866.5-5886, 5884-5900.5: -1.2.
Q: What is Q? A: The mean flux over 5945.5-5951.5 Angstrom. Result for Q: 18.4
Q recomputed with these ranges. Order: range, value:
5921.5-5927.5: 18.2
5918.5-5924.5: 18.2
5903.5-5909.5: 18.3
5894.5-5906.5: 17.3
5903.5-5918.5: 18.3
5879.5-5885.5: 18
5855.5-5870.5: 18.2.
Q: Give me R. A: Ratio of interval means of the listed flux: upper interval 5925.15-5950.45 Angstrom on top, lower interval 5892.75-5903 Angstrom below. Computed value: 1.1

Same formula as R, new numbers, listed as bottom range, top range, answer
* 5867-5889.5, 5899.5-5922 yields 1.02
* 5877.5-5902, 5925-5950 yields 1.07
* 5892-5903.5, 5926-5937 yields 1.06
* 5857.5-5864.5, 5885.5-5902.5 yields 0.88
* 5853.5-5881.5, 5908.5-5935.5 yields 0.99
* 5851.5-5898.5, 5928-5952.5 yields 1.03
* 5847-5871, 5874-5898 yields 0.92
